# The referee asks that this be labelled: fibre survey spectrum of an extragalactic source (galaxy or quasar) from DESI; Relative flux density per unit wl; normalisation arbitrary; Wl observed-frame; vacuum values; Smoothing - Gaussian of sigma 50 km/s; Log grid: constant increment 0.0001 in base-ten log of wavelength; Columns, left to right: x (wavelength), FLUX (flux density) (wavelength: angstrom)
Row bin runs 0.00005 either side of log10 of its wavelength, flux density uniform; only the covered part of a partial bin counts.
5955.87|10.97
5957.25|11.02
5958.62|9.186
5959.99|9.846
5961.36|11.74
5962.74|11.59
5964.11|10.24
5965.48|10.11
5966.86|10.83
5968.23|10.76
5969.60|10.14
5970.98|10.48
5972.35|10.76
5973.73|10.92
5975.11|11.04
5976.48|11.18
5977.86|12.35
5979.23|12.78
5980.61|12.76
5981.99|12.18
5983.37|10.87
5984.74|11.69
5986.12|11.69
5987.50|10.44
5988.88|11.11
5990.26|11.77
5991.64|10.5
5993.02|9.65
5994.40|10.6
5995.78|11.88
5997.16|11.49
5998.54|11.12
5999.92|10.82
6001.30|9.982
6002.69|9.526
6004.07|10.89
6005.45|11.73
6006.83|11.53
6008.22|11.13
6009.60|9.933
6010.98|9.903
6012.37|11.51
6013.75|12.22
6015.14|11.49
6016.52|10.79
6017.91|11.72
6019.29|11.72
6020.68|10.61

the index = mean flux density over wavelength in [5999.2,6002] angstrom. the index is 10.4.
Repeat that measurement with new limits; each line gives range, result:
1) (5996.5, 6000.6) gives 11.1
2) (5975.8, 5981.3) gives 12.3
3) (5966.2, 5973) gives 10.6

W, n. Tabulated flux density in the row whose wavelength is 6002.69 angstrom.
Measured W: 9.526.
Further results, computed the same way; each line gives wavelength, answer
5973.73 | 10.92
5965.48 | 10.11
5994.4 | 10.6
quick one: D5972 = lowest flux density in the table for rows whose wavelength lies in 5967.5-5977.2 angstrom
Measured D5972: 10.14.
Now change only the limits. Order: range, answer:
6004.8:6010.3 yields 9.933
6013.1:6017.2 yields 10.79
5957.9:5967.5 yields 9.186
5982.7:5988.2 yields 10.44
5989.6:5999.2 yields 9.65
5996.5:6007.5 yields 9.526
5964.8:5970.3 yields 10.11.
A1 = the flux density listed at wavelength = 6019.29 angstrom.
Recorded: 11.72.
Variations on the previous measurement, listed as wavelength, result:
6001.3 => 9.982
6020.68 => 10.61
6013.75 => 12.22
